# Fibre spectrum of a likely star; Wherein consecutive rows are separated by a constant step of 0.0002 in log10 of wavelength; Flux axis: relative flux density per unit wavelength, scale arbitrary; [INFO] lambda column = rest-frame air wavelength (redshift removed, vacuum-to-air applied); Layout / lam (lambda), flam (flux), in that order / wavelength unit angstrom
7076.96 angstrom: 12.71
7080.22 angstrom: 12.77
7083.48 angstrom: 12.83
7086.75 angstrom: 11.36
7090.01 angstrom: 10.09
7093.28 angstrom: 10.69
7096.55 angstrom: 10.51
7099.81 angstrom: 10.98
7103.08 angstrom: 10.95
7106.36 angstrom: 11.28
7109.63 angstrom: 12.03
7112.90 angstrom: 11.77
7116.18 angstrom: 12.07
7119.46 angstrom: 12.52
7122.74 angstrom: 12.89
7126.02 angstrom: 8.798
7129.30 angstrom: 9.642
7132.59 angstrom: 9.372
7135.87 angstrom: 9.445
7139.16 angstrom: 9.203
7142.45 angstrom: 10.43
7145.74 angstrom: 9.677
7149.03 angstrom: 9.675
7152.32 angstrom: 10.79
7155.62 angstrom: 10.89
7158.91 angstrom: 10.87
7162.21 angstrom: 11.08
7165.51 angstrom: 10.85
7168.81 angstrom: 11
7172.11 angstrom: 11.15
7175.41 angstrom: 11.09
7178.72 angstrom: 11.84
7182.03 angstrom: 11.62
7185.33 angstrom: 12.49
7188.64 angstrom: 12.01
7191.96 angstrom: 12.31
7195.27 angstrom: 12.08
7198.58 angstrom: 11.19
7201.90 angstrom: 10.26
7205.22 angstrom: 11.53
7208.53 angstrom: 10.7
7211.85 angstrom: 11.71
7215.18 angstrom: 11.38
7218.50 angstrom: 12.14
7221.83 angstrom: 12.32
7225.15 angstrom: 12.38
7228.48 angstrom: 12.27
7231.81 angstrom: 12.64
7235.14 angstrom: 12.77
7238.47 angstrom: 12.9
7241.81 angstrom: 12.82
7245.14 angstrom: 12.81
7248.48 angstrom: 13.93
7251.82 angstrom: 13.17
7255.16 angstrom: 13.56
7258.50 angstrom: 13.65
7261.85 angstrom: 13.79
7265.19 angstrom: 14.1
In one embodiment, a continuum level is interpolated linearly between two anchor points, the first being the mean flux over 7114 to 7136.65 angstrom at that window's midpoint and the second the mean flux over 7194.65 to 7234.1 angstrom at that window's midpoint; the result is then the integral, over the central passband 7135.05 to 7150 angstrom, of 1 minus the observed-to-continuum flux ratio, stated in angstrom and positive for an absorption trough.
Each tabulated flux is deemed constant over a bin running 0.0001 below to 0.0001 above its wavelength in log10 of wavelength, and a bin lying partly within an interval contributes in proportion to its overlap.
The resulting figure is 1.7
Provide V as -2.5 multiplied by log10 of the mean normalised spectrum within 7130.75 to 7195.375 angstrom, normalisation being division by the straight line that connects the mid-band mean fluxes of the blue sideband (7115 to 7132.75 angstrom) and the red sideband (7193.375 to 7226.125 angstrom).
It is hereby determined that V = 0.04 mag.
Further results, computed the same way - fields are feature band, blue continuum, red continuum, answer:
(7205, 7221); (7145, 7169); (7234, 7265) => 0.07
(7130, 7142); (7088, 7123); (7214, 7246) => 0.22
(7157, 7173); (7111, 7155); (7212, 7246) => 0.01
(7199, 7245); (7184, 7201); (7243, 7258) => 0.06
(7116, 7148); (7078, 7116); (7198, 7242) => 0.12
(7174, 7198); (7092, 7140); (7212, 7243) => -0.01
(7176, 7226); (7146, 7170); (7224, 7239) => 0.01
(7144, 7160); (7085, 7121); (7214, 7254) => 0.14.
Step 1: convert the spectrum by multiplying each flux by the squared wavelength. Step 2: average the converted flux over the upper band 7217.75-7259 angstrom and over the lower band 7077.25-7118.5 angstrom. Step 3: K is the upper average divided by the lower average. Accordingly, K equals 1.2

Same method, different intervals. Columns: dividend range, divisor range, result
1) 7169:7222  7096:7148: 1.10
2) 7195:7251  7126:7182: 1.19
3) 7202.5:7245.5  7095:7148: 1.16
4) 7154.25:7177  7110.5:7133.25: 1.00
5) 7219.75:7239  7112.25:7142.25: 1.22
